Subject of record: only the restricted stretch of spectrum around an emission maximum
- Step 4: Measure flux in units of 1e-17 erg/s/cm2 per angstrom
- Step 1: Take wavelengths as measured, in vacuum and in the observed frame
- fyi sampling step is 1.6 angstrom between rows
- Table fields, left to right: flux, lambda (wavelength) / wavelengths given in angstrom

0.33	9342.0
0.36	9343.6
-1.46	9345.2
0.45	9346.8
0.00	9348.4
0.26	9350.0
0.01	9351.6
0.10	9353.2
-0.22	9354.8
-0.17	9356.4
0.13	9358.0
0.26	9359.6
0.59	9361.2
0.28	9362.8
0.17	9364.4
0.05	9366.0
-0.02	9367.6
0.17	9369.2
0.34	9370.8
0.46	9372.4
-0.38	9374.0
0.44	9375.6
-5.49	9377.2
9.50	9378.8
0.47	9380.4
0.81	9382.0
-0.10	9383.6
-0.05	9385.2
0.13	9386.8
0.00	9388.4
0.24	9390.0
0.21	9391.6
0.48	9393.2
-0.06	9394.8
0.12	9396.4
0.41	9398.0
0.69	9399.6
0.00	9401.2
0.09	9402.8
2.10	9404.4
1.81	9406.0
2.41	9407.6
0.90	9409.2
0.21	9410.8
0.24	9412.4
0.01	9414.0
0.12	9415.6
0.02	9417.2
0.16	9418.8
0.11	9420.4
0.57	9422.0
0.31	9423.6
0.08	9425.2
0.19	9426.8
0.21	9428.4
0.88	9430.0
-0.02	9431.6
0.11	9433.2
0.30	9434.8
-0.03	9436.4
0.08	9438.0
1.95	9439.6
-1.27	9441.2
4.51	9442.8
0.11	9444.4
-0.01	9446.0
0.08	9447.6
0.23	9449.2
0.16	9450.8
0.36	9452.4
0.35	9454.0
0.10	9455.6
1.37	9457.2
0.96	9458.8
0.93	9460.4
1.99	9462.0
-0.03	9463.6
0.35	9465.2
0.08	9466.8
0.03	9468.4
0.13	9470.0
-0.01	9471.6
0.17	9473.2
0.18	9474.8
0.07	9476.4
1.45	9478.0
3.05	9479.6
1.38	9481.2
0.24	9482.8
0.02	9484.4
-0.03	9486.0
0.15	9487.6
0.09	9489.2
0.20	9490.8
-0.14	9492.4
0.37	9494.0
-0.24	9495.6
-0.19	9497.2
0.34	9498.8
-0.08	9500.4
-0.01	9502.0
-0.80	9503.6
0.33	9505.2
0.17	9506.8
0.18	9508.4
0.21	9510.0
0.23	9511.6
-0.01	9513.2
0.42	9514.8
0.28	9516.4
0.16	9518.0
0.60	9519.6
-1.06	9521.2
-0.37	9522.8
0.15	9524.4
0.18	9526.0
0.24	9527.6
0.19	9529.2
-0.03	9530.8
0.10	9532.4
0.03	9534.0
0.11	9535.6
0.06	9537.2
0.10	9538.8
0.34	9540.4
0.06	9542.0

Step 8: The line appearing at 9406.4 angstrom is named [O III]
